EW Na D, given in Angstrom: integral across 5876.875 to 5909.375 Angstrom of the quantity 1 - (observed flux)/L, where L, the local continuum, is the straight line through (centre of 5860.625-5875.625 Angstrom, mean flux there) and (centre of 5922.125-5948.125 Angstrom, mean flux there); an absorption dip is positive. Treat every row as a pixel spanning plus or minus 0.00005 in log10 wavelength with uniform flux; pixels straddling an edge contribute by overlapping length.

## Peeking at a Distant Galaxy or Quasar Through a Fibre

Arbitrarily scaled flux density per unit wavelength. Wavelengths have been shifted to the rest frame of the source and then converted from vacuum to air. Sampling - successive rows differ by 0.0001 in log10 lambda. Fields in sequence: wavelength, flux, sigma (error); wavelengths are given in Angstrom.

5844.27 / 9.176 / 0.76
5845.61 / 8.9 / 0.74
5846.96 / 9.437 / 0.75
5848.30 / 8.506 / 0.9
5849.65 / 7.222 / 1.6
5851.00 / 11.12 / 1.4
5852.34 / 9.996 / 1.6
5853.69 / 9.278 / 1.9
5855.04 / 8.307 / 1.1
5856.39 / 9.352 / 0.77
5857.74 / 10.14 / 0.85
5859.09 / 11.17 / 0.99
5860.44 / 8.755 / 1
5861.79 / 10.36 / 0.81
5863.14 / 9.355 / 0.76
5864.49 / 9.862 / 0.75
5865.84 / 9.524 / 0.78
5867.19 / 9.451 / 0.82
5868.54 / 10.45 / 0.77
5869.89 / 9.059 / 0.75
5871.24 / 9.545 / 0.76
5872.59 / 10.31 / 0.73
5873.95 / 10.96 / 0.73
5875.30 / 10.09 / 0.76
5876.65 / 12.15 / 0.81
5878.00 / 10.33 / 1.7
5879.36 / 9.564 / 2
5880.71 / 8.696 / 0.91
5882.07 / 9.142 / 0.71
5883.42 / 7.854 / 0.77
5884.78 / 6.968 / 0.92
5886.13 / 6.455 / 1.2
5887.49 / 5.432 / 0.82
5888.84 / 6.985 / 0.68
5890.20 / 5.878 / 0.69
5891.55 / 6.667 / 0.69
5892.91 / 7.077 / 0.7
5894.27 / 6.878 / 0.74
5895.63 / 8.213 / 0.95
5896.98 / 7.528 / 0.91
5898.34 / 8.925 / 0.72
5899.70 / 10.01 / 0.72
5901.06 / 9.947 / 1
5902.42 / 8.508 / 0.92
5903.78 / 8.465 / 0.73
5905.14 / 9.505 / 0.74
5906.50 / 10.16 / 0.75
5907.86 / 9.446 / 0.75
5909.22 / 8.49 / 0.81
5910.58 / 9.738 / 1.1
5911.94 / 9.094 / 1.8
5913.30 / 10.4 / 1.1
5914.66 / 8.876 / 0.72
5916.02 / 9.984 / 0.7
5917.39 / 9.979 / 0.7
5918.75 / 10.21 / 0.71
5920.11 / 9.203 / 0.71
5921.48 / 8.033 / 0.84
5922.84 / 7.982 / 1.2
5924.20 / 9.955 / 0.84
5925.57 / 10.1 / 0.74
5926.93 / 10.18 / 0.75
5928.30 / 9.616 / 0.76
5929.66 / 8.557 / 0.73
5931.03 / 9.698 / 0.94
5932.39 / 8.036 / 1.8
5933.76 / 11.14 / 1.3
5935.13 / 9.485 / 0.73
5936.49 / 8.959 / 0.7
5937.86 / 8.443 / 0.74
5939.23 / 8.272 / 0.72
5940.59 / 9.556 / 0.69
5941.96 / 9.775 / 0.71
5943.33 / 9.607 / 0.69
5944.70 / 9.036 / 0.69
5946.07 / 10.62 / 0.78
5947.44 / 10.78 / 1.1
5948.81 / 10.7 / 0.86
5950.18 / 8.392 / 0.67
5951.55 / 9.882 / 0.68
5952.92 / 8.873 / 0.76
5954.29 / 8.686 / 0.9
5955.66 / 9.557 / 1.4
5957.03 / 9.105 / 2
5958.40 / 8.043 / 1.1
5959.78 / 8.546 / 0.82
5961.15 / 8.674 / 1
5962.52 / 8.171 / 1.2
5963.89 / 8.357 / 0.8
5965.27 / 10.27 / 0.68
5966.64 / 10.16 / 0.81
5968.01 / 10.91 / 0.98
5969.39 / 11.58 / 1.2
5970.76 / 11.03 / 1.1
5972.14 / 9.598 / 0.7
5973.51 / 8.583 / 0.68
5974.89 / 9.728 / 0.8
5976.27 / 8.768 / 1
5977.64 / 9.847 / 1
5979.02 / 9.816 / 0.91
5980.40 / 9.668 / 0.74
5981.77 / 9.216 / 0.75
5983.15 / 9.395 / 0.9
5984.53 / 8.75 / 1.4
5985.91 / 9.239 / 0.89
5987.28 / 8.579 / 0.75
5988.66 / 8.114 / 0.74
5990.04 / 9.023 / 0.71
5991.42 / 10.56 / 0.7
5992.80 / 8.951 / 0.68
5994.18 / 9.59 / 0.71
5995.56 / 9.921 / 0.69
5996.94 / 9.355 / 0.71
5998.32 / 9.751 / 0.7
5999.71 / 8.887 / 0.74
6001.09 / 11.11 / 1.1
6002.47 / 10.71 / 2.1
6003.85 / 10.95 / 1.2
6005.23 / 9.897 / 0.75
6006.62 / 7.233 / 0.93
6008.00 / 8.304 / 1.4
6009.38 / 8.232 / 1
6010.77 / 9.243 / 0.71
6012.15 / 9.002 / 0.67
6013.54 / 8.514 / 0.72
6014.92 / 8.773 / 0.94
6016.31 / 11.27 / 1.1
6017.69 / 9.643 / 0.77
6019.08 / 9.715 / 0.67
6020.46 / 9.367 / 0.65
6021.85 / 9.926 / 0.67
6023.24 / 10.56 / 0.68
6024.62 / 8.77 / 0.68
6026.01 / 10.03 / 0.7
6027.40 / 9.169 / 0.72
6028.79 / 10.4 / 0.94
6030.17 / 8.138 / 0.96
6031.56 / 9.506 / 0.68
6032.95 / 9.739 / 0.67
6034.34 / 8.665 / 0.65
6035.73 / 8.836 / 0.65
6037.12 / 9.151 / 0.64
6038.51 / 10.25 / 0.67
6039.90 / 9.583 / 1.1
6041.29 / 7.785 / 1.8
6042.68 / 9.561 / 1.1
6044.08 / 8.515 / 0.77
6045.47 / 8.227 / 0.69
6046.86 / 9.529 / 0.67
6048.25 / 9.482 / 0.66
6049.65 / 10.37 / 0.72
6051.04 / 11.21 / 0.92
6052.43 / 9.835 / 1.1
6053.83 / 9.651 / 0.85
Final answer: 4.8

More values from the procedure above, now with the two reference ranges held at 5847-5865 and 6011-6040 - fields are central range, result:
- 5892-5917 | 1.4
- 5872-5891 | 1.8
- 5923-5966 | 0.8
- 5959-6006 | -0.5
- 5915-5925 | 0.2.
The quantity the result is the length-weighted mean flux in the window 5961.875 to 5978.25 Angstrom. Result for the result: 9.75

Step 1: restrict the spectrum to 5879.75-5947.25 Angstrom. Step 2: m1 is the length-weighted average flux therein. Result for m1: 8.83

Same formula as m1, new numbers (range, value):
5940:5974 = 9.55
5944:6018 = 9.44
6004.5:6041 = 9.29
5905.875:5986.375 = 9.44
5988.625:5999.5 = 9.46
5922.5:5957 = 9.44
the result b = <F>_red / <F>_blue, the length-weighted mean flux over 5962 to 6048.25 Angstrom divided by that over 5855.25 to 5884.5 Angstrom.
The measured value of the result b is 0.97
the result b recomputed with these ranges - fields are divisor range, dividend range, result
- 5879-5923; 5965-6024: 1.13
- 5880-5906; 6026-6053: 1.19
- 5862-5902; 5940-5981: 1.09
